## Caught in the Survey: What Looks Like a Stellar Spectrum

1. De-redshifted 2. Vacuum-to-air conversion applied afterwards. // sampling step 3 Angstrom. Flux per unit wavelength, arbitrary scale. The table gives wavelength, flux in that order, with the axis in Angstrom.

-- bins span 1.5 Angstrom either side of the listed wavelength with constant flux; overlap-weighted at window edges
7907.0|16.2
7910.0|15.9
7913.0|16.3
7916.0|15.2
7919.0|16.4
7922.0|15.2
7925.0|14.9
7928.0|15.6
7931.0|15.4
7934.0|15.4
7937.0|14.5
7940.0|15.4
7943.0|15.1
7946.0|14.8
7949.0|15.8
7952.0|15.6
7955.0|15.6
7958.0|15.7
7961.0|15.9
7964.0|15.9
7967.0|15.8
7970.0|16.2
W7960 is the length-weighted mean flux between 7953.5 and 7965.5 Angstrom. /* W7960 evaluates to 15.8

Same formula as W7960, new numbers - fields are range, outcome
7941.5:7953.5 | 15.3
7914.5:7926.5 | 15.4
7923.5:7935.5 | 15.3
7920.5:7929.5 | 15.2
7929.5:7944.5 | 15.2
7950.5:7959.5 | 15.6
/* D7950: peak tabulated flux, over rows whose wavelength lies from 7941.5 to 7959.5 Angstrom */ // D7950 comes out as 15.8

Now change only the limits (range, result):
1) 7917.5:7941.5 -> 16.4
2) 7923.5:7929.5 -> 15.6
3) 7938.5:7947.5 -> 15.4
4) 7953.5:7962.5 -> 15.9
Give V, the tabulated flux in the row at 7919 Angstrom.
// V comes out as 16.4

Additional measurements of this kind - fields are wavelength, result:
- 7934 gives 15.4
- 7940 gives 15.4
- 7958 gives 15.7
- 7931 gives 15.4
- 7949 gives 15.8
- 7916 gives 15.2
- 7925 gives 14.9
